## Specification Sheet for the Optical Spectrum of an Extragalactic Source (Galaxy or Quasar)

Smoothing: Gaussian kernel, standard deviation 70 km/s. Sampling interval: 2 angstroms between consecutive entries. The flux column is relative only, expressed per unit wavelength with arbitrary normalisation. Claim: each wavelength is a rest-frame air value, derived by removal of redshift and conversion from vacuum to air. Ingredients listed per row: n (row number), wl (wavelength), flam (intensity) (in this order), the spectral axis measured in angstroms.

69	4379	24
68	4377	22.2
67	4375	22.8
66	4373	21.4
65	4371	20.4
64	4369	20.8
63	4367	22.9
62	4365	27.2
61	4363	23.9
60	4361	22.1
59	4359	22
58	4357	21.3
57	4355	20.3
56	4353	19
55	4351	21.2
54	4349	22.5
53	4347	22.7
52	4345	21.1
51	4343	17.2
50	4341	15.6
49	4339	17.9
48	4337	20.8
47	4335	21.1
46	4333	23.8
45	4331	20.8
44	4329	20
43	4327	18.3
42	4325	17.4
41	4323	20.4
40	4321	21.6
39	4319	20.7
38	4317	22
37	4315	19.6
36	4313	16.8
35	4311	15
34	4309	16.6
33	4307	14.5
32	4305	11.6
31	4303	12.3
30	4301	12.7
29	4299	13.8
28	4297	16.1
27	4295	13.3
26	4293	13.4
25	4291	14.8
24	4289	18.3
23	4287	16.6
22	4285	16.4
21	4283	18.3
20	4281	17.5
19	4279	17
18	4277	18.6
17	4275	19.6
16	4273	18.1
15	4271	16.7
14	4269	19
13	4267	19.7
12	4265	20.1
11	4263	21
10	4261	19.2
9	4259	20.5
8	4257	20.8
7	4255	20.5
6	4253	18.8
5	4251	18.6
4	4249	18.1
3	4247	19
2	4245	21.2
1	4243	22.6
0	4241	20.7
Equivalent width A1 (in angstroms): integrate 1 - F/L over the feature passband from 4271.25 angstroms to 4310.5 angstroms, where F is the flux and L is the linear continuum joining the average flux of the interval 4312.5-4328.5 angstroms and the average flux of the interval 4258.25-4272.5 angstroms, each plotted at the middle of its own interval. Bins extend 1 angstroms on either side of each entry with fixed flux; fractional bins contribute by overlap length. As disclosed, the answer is 7.5 angstroms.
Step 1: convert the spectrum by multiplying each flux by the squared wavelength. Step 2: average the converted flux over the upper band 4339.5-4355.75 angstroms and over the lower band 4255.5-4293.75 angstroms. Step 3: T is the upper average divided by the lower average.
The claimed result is 1.1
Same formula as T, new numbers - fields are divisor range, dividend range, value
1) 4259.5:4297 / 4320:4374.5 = 1.22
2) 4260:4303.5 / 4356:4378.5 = 1.38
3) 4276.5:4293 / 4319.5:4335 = 1.23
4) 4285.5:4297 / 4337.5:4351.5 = 1.31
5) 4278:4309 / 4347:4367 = 1.51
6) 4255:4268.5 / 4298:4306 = 0.64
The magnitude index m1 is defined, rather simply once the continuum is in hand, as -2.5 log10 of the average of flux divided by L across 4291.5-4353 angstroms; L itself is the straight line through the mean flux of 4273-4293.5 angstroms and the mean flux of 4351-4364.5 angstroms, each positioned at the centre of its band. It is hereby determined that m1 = 0.09 mag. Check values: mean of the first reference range 17.2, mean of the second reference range 21.6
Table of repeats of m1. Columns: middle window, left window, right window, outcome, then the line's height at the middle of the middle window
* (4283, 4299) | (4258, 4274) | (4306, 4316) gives 0.14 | 17.7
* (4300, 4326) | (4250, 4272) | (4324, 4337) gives 0.18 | 20.1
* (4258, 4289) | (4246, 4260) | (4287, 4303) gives -0.09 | 17.1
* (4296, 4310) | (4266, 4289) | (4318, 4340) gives 0.34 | 19.1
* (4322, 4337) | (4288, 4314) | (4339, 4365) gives -0.12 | 18.1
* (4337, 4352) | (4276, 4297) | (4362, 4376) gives 0.06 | 20.9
